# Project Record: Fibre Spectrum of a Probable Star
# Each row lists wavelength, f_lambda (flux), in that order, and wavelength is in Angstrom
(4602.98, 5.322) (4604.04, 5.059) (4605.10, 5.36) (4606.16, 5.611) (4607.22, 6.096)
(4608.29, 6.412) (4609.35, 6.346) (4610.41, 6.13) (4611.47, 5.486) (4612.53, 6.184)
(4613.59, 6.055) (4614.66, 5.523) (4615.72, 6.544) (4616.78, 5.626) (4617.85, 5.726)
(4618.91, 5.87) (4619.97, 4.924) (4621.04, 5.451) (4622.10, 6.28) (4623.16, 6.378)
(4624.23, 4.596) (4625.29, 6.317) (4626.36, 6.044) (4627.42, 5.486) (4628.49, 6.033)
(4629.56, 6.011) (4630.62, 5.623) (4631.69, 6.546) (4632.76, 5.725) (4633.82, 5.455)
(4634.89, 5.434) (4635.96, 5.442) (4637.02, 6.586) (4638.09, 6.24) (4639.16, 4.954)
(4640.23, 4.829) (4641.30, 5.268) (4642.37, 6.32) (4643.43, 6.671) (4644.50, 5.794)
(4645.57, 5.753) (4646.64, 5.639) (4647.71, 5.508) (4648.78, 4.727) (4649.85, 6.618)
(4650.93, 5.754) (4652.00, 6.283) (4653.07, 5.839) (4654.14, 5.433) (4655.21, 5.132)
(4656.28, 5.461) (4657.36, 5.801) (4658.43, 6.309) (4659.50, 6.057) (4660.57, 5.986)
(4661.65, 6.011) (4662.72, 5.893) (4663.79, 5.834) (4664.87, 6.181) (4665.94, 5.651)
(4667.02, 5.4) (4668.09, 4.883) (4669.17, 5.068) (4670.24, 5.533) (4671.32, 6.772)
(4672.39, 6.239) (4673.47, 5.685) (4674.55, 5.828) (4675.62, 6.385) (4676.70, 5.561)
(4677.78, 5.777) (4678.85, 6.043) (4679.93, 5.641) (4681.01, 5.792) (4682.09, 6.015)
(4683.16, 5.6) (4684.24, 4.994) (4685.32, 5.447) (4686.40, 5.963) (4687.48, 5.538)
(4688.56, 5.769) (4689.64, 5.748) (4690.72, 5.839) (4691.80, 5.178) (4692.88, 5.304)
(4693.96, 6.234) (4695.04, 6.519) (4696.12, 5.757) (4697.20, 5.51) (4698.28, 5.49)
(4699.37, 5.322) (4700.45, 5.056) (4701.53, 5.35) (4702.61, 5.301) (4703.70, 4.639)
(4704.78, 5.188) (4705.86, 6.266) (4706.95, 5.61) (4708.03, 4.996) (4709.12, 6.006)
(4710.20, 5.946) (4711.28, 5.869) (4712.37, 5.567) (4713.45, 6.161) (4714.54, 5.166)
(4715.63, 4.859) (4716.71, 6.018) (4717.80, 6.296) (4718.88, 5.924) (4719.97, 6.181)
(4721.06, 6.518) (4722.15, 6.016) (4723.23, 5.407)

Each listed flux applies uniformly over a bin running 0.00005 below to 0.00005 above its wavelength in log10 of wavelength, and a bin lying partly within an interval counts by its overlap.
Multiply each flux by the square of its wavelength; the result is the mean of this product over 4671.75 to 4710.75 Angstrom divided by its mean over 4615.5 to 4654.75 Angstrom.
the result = 1.00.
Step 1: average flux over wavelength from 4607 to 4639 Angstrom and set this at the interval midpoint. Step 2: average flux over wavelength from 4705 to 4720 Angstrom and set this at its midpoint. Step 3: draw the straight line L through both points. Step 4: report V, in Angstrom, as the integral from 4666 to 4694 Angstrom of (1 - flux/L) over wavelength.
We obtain 0.5 Angstrom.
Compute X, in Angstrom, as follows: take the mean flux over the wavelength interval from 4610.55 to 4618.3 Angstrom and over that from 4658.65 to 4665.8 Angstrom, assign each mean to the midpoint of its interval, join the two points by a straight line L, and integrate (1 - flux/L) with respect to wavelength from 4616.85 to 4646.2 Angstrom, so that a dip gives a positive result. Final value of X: 0.8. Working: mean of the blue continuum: 5.89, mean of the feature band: 5.77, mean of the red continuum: 5.99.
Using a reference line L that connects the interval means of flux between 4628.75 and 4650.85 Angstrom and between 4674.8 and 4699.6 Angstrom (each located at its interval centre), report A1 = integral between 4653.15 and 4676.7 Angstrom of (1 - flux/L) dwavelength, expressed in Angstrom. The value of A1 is -0.2 Angstrom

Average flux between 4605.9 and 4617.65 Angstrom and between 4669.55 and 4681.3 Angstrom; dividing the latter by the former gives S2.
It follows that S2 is 0.99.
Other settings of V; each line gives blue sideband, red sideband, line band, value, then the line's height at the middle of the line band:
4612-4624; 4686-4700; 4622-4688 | 0.0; 5.77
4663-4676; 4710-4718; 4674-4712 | 0.7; 5.74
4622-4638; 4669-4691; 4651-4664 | 0.0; 5.82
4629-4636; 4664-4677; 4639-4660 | 0.2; 5.77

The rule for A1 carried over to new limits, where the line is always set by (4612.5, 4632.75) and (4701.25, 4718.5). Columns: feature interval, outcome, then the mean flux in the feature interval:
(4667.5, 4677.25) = -0.13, 5.77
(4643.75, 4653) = -0.03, 5.78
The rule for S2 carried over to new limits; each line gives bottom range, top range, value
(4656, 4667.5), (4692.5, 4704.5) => 0.93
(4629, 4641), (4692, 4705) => 0.96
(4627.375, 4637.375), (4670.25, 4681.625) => 1.02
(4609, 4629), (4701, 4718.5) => 0.96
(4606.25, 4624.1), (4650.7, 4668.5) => 0.98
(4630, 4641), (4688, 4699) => 1.01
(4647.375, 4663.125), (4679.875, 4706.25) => 0.96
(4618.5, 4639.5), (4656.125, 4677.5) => 1.01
